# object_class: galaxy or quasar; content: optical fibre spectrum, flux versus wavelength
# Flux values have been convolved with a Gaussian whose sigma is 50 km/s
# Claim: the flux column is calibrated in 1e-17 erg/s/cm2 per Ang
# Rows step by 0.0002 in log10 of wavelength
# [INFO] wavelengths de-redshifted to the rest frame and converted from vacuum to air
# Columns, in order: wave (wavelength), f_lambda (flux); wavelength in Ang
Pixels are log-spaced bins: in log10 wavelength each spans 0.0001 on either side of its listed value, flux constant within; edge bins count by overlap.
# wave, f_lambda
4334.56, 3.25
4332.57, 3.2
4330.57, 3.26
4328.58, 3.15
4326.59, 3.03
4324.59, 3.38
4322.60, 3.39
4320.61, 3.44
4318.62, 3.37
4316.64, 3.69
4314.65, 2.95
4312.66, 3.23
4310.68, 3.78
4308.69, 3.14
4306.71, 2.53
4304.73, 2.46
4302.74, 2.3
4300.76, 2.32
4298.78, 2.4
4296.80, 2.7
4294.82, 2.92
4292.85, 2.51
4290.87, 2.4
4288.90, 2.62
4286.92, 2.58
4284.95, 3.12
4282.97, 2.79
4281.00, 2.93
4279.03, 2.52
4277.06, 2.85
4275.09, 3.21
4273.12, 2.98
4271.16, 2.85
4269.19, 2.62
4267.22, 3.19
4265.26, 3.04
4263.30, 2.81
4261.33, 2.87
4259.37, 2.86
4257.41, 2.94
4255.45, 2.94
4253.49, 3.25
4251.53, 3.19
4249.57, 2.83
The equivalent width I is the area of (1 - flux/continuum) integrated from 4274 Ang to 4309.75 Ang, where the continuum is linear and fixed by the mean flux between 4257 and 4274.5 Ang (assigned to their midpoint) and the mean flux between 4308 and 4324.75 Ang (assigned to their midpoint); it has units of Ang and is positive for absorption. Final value 5.2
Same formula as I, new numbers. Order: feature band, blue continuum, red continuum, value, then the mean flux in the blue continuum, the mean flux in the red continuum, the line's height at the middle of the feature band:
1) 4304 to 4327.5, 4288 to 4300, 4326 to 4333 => -2.11 Ang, 2.59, 3.17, 2.94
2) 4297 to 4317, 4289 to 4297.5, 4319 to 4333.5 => 0.41 Ang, 2.63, 3.27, 2.9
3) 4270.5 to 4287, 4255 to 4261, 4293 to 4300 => -0.72 Ang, 2.91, 2.64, 2.77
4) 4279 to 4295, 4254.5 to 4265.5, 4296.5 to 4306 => -0.77 Ang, 2.9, 2.42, 2.59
